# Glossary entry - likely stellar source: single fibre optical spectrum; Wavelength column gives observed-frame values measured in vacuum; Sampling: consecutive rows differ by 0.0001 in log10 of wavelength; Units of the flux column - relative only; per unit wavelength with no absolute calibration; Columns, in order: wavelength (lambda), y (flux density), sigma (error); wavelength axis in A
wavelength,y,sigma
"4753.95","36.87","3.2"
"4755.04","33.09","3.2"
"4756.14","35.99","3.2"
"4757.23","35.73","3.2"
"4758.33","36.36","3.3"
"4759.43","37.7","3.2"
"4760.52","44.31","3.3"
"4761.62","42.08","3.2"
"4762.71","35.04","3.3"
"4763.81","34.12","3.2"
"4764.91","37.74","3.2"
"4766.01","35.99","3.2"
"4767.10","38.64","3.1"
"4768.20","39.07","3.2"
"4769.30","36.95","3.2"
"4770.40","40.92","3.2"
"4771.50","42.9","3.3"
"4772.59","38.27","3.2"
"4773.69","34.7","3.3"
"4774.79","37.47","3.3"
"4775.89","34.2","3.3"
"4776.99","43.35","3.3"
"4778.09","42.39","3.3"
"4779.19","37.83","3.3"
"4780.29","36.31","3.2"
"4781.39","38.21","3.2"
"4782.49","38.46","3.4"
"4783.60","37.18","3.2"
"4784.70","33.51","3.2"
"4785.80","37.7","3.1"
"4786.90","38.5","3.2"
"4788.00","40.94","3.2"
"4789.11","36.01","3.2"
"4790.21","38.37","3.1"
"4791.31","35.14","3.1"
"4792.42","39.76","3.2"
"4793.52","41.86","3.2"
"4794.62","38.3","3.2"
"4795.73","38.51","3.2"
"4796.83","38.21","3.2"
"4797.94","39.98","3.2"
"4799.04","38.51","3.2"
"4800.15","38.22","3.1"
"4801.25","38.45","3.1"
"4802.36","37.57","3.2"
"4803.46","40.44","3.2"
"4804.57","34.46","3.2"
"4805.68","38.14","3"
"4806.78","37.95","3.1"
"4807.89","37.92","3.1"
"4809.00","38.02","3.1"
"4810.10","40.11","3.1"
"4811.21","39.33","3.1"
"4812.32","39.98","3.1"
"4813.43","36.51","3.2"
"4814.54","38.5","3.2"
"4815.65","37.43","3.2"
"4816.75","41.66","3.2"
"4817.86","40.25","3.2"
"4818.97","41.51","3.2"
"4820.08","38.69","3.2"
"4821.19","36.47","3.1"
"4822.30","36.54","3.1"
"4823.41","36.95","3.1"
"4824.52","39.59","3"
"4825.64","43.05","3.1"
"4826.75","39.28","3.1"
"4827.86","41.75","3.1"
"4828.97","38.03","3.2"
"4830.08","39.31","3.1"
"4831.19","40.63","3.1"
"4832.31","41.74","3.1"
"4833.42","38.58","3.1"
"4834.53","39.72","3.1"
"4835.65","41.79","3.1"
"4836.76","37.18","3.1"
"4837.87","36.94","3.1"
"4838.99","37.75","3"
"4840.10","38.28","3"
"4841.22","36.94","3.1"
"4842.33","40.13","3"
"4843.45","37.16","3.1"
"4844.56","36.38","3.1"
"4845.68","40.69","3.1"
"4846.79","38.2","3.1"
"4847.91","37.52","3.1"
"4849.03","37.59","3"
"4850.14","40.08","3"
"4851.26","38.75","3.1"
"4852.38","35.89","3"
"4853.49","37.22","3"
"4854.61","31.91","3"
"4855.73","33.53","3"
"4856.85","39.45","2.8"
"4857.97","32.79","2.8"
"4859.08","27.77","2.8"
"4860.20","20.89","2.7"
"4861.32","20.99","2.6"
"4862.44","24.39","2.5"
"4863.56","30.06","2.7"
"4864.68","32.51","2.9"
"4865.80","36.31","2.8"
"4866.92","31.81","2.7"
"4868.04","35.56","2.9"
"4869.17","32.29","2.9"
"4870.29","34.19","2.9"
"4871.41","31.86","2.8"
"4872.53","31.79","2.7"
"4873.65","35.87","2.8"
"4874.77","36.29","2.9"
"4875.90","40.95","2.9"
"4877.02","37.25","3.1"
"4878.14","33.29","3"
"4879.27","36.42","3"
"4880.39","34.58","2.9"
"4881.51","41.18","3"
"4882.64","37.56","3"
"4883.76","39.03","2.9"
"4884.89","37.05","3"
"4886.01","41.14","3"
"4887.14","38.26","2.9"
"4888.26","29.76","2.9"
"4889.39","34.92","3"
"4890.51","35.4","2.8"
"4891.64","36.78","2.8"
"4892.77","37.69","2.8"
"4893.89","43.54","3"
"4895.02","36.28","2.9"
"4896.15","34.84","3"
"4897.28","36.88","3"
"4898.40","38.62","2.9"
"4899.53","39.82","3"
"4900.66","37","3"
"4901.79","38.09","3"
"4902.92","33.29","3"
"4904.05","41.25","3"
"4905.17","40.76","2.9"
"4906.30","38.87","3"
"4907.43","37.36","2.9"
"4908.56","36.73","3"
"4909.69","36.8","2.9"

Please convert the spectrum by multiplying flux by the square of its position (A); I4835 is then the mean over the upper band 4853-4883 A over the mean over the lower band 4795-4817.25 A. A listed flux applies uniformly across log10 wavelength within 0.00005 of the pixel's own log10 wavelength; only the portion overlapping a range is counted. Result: 0.89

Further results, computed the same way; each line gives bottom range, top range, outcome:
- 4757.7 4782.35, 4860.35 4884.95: 0.92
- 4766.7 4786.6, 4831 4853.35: 1.04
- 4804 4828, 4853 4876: 0.85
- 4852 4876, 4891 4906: 1.20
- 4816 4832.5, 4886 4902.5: 0.96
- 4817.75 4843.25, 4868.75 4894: 0.95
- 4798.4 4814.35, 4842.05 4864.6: 0.90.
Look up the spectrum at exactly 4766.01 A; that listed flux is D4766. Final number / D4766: 35.99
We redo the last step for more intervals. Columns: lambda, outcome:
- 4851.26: 38.75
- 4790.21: 38.37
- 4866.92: 31.81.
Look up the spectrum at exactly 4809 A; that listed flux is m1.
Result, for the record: 38.02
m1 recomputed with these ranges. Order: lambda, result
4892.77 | 37.69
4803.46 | 40.44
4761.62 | 42.08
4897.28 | 36.88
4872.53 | 31.79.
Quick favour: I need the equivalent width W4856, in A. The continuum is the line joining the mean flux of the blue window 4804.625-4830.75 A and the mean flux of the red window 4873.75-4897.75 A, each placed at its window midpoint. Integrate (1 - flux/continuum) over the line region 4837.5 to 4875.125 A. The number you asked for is 3.5 A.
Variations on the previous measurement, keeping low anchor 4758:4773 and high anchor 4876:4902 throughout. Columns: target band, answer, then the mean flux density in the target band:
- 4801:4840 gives -0.9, 38.9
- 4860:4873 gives 2.4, 30.5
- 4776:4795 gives 0.0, 38.4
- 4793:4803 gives -0.2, 38.9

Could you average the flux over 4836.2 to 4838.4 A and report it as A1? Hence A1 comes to 37.2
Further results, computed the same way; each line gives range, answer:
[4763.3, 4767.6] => 36.6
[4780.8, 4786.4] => 37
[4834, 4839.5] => 38.6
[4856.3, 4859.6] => 33.5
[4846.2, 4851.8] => 38.5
